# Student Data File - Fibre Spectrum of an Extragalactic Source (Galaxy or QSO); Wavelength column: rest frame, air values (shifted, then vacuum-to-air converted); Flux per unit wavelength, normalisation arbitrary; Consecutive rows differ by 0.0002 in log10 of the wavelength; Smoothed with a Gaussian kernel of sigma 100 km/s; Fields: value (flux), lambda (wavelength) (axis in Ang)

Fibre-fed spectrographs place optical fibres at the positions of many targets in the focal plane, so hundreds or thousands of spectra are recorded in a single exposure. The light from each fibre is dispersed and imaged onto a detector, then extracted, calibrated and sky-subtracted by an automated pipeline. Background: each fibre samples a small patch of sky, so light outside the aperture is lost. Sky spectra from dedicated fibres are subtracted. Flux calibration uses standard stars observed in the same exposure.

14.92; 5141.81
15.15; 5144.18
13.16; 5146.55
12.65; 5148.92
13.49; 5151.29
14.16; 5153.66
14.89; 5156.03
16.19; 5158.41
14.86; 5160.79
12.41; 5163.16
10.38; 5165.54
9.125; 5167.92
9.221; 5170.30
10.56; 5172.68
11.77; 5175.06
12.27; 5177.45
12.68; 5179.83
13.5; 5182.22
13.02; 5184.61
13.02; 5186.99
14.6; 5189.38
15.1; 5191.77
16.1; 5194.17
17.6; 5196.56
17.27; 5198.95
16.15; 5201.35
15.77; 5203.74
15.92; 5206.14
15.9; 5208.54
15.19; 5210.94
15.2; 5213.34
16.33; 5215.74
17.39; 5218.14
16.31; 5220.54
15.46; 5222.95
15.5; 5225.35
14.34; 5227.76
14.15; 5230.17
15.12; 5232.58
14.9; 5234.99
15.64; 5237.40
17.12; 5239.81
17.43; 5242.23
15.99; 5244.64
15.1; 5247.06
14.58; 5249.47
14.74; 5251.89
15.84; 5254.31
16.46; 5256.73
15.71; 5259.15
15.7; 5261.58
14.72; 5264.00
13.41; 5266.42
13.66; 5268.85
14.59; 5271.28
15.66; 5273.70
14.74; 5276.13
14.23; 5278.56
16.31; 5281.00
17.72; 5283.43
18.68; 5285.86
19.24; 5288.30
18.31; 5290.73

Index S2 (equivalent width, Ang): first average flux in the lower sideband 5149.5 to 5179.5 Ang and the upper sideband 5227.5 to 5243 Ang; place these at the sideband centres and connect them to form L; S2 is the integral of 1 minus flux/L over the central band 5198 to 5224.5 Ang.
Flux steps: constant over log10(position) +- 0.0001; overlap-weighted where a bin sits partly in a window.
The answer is -2.88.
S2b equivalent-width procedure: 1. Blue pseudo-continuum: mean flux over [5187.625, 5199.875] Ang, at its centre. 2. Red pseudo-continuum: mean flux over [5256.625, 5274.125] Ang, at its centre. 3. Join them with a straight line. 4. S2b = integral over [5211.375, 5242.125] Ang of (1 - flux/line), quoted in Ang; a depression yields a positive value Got -0.4 Ang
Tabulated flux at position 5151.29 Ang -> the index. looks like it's 13.49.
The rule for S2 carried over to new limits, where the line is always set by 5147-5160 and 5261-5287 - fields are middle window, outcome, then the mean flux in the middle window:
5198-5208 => -1.0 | 16.2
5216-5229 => -0.8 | 15.8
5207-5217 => -0.6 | 15.7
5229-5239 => 0.0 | 15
